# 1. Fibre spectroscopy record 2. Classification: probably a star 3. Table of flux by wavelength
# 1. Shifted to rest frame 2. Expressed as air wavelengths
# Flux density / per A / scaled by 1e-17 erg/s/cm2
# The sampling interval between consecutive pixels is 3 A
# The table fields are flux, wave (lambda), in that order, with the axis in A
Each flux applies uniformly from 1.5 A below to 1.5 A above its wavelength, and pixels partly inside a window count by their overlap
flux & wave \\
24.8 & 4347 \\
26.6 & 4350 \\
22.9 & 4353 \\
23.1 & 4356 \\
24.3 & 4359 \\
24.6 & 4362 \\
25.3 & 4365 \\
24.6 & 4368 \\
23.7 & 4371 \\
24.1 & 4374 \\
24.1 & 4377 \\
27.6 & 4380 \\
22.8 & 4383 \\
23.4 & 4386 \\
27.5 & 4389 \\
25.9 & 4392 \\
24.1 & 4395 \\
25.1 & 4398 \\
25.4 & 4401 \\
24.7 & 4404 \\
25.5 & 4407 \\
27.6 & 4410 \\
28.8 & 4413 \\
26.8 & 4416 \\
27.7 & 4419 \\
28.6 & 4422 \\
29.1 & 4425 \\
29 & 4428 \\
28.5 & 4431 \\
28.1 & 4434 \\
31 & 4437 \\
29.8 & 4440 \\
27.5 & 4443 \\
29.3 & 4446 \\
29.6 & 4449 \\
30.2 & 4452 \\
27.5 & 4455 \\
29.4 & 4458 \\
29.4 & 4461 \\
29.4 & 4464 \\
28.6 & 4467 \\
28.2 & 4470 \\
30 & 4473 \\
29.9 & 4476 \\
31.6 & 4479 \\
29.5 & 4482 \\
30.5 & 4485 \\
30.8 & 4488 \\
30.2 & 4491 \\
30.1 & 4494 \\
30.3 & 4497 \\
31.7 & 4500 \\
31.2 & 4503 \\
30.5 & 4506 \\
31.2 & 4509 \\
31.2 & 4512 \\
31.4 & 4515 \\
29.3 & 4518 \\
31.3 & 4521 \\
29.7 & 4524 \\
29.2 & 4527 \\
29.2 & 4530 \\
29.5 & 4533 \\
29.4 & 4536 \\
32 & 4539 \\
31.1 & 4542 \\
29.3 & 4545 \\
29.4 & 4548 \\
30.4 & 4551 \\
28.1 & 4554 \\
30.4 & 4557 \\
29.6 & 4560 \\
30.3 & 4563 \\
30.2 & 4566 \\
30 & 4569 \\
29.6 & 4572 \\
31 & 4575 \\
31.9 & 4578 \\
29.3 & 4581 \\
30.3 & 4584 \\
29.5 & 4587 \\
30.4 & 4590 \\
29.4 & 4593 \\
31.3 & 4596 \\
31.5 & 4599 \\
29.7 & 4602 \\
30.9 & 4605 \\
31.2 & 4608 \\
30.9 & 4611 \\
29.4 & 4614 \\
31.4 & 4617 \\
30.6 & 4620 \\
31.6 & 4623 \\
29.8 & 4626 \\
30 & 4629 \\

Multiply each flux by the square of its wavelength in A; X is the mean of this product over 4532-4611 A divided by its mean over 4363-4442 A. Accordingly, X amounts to 1.2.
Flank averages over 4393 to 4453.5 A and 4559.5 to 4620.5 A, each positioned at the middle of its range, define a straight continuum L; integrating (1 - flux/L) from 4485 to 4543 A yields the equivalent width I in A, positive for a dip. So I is -2.5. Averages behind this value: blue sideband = 27.8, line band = 30.5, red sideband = 30.4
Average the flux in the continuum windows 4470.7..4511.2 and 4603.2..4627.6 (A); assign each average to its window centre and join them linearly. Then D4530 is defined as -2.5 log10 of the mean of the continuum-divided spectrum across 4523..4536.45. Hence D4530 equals 0.04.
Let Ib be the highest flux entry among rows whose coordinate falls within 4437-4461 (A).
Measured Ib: 31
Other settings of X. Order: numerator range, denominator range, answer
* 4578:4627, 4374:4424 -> 1.29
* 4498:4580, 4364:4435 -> 1.23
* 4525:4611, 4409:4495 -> 1.09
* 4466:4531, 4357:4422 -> 1.25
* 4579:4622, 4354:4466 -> 1.23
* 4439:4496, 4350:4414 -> 1.23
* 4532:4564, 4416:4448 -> 1.10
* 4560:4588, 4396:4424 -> 1.22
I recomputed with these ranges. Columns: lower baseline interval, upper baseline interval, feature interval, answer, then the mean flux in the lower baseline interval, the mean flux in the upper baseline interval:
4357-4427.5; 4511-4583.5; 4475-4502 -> -2.0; 25.7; 30.1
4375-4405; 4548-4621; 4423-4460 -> -3.7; 25.1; 30.3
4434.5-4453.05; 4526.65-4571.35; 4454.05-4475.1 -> 0.4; 29.5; 29.9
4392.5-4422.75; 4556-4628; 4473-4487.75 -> -1.3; 26.4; 30.4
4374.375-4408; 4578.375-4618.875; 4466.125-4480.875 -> -1.4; 25.1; 30.4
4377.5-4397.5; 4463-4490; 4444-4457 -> -0.3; 25.2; 29.8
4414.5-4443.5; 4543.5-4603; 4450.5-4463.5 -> -0.1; 28.6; 30.1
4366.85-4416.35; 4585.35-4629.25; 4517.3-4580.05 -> -2.0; 25.4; 30.5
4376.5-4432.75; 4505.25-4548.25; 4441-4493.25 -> -2.0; 26.5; 30.3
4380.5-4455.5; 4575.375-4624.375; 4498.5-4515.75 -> -1.3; 27.3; 30.6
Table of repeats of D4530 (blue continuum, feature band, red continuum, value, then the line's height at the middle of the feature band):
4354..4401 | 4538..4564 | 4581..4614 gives -0.031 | 29.2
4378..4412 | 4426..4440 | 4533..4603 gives -0.107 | 26.5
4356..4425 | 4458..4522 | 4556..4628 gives -0.086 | 28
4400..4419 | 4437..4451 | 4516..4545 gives -0.066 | 27.6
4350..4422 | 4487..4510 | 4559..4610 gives -0.095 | 28.2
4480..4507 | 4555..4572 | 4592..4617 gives 0.021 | 30.6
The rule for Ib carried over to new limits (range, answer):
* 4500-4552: 32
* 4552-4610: 31.9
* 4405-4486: 31.6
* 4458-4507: 31.7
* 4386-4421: 28.8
